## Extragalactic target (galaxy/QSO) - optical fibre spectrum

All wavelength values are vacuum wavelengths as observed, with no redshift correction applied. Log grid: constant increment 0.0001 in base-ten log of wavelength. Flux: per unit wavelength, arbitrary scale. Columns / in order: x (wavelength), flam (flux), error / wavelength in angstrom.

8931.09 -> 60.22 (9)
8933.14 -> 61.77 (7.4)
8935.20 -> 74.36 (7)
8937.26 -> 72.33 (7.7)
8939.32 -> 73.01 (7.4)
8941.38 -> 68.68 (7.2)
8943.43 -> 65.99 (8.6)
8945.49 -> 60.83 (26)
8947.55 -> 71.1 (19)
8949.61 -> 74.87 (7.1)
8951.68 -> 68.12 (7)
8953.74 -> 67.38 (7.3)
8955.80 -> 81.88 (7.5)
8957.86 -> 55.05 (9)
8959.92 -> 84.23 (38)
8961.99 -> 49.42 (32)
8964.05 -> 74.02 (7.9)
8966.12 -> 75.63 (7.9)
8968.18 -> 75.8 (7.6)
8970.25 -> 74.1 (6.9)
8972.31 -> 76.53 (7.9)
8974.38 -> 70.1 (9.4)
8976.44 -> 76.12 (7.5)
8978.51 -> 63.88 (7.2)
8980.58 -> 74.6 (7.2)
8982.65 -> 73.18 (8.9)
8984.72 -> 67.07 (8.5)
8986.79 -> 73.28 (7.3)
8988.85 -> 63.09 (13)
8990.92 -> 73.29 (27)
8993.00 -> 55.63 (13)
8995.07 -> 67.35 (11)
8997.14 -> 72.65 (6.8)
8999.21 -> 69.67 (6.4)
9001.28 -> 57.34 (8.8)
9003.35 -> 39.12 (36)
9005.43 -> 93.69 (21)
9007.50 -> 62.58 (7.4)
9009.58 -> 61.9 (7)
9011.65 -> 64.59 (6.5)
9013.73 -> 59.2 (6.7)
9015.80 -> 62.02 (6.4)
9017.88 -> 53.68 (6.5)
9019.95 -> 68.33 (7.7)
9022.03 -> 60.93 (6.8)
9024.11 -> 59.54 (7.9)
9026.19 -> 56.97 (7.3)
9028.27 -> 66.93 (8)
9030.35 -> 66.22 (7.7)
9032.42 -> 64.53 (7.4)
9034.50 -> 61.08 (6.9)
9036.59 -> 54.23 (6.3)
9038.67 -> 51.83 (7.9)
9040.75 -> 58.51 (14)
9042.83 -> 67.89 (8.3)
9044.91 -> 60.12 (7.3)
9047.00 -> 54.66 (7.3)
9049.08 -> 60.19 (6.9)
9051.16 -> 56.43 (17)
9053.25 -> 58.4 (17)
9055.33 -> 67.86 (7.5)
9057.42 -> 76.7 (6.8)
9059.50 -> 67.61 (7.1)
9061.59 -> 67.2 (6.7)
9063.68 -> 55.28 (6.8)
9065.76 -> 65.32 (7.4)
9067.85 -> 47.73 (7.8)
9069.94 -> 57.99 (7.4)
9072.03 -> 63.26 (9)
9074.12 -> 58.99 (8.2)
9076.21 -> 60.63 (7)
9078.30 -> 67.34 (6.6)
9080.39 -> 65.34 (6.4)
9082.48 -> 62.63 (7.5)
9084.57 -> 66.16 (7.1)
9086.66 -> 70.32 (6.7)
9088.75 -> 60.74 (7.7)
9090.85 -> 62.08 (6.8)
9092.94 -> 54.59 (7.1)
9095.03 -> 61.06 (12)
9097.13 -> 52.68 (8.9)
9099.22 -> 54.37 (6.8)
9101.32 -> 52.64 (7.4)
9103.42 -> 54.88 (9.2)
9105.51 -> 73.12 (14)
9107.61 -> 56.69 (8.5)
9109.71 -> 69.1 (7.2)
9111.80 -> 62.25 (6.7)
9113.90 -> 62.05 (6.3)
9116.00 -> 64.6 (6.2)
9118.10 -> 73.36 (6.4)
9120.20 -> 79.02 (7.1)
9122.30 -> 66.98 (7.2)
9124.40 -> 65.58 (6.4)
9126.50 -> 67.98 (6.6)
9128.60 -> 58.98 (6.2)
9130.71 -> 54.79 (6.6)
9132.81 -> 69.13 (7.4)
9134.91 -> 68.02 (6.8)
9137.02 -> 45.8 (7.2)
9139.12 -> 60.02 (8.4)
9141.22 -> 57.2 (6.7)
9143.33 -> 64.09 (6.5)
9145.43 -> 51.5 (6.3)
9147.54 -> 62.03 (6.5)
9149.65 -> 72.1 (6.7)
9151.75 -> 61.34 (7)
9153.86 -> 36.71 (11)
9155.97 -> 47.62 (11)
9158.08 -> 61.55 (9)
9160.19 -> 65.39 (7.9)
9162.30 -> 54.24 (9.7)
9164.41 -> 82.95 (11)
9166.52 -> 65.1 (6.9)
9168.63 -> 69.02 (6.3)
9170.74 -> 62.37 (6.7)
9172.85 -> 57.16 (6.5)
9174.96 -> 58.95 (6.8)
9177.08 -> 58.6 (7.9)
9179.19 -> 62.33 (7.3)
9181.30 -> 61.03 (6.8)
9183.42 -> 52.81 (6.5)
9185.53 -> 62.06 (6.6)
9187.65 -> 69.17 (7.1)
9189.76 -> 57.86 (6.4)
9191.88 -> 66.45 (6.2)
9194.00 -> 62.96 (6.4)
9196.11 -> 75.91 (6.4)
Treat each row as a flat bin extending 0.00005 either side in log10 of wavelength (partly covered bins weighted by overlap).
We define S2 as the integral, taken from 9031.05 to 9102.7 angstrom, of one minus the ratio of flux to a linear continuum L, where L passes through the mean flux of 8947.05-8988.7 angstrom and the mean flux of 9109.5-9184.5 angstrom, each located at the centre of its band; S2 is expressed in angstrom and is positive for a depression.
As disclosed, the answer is 5.7 angstrom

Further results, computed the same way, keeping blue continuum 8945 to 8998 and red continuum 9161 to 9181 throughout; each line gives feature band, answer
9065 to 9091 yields 1.7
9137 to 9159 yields 2.5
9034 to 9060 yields 2.5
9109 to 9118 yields 0.0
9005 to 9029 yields 1.8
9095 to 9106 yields 1.4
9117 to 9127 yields -0.9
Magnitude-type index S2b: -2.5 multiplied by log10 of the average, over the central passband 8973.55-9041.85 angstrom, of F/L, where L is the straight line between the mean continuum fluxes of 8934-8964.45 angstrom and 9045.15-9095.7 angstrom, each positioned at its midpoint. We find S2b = 0.03 mag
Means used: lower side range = 69.3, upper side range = 62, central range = 64.3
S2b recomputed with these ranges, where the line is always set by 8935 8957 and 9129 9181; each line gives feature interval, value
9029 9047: 0.10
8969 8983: -0.06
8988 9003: 0.06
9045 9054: 0.14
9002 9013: 0.06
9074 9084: 0.01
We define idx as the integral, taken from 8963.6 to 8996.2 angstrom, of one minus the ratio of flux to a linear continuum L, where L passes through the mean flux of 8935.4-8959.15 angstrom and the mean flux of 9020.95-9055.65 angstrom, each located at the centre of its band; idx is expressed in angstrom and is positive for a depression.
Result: -2.3 angstrom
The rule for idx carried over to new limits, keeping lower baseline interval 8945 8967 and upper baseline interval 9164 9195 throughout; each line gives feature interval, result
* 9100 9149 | 1.4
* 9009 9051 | 4.2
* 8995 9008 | 0.4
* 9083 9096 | 0.6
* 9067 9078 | 1.2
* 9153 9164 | 1.4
